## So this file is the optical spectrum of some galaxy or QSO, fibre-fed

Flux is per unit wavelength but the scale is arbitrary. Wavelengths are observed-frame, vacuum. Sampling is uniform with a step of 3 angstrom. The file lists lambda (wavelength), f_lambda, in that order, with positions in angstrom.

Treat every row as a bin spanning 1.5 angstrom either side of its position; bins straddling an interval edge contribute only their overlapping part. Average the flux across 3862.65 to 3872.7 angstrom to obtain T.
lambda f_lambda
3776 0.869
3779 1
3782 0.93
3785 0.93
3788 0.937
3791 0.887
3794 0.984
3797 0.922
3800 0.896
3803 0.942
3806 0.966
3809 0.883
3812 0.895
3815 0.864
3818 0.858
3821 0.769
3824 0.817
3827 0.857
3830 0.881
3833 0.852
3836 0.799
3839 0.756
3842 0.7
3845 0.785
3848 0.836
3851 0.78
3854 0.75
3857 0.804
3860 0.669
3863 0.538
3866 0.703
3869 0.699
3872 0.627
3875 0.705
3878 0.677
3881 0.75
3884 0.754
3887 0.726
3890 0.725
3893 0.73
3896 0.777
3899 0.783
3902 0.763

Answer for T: 0.655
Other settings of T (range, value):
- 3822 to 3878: 0.751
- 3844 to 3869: 0.73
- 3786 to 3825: 0.895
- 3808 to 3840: 0.84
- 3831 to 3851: 0.79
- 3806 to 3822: 0.867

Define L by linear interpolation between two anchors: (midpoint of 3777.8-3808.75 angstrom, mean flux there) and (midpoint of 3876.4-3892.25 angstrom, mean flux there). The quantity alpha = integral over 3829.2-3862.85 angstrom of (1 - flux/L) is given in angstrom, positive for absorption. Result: 1.8 angstrom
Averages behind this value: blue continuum 0.937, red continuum 0.726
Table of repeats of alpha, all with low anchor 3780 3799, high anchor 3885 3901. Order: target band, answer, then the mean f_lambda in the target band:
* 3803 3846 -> 1.6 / 0.839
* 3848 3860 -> 0.7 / 0.772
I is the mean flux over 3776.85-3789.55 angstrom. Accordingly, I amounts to 0.945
